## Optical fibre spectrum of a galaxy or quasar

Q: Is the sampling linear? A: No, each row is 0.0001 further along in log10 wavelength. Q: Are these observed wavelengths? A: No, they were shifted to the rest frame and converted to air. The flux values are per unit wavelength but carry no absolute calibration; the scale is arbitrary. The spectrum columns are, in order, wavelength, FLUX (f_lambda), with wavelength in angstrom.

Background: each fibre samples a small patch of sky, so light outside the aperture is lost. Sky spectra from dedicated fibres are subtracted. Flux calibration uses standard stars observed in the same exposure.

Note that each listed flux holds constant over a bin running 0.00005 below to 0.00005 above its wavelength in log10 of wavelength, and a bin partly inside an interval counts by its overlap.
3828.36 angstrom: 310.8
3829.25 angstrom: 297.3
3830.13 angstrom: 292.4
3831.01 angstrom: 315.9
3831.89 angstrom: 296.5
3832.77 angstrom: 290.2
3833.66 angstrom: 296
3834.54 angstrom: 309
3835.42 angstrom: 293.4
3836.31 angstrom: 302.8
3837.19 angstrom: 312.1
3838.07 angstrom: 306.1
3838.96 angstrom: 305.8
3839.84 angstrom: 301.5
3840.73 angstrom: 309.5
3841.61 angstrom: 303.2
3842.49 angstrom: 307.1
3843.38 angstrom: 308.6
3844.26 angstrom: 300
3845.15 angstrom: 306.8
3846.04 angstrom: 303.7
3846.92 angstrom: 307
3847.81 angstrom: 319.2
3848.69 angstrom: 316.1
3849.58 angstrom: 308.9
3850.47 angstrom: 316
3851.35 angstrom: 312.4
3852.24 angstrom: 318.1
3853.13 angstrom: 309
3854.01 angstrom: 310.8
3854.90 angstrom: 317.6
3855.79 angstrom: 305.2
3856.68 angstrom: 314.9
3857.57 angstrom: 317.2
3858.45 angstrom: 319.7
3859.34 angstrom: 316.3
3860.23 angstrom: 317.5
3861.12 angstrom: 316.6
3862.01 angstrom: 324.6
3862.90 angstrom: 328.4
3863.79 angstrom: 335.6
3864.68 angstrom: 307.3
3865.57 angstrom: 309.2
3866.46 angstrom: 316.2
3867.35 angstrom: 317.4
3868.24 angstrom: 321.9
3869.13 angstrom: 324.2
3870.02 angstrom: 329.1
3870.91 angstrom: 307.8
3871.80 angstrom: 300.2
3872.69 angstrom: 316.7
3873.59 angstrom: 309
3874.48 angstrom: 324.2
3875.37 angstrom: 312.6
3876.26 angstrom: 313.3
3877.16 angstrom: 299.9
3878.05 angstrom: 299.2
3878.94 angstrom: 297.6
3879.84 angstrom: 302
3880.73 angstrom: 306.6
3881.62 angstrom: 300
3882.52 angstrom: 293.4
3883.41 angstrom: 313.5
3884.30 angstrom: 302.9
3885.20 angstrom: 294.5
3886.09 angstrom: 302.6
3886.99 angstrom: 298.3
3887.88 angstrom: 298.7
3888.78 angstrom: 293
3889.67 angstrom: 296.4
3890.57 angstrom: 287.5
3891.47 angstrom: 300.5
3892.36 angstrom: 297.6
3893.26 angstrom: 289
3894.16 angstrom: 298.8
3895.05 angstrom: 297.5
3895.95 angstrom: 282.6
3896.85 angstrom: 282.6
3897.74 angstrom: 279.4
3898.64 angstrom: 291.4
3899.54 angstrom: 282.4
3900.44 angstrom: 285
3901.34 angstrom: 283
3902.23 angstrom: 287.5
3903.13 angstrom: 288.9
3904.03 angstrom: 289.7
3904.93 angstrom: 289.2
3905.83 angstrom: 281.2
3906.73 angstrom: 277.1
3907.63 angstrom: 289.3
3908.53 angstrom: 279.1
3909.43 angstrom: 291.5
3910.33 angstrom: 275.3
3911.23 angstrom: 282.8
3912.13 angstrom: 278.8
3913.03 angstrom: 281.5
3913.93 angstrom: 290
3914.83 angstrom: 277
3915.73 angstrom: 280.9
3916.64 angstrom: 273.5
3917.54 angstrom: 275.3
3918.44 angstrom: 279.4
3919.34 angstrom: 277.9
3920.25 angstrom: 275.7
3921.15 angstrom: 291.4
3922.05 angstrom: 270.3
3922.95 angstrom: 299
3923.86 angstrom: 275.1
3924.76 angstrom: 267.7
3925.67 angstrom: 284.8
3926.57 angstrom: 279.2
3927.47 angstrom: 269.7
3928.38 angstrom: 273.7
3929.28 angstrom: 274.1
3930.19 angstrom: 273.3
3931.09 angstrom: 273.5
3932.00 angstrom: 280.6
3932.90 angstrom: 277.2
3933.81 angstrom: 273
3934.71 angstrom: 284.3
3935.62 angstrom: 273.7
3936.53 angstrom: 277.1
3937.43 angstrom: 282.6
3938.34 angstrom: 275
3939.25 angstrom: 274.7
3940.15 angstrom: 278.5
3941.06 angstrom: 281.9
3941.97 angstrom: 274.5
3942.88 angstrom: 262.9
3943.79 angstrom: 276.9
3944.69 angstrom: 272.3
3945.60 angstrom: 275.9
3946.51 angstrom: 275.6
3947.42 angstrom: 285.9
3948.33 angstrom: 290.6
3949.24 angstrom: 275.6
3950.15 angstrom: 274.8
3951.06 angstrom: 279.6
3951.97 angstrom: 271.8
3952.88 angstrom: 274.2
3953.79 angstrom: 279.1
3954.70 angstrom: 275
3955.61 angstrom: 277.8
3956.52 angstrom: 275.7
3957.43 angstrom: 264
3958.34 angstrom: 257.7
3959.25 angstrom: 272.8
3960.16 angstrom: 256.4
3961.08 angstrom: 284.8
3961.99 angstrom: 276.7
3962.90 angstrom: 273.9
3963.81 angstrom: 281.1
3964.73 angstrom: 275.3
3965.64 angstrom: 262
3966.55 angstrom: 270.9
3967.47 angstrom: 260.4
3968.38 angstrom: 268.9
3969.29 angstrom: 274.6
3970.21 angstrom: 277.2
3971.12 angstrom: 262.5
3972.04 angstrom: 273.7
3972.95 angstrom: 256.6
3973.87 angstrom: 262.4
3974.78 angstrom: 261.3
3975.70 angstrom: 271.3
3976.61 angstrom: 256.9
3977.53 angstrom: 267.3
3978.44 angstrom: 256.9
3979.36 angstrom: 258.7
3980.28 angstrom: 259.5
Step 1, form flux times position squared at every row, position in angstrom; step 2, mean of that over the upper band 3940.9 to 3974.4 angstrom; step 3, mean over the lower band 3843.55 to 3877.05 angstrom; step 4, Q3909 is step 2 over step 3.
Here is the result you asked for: 0.9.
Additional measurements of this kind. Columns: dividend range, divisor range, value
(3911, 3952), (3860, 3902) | 0.94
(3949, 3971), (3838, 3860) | 0.93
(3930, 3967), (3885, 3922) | 0.98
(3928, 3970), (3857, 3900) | 0.93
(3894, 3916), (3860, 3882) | 0.92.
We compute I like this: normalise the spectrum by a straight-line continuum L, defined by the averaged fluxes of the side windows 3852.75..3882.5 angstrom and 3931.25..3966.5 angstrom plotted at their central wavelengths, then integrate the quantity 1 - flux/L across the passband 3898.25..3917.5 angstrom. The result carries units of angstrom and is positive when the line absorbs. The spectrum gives 0.72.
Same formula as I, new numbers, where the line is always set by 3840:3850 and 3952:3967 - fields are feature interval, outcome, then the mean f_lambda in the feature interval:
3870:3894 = -0.5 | 303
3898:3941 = 0.7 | 280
